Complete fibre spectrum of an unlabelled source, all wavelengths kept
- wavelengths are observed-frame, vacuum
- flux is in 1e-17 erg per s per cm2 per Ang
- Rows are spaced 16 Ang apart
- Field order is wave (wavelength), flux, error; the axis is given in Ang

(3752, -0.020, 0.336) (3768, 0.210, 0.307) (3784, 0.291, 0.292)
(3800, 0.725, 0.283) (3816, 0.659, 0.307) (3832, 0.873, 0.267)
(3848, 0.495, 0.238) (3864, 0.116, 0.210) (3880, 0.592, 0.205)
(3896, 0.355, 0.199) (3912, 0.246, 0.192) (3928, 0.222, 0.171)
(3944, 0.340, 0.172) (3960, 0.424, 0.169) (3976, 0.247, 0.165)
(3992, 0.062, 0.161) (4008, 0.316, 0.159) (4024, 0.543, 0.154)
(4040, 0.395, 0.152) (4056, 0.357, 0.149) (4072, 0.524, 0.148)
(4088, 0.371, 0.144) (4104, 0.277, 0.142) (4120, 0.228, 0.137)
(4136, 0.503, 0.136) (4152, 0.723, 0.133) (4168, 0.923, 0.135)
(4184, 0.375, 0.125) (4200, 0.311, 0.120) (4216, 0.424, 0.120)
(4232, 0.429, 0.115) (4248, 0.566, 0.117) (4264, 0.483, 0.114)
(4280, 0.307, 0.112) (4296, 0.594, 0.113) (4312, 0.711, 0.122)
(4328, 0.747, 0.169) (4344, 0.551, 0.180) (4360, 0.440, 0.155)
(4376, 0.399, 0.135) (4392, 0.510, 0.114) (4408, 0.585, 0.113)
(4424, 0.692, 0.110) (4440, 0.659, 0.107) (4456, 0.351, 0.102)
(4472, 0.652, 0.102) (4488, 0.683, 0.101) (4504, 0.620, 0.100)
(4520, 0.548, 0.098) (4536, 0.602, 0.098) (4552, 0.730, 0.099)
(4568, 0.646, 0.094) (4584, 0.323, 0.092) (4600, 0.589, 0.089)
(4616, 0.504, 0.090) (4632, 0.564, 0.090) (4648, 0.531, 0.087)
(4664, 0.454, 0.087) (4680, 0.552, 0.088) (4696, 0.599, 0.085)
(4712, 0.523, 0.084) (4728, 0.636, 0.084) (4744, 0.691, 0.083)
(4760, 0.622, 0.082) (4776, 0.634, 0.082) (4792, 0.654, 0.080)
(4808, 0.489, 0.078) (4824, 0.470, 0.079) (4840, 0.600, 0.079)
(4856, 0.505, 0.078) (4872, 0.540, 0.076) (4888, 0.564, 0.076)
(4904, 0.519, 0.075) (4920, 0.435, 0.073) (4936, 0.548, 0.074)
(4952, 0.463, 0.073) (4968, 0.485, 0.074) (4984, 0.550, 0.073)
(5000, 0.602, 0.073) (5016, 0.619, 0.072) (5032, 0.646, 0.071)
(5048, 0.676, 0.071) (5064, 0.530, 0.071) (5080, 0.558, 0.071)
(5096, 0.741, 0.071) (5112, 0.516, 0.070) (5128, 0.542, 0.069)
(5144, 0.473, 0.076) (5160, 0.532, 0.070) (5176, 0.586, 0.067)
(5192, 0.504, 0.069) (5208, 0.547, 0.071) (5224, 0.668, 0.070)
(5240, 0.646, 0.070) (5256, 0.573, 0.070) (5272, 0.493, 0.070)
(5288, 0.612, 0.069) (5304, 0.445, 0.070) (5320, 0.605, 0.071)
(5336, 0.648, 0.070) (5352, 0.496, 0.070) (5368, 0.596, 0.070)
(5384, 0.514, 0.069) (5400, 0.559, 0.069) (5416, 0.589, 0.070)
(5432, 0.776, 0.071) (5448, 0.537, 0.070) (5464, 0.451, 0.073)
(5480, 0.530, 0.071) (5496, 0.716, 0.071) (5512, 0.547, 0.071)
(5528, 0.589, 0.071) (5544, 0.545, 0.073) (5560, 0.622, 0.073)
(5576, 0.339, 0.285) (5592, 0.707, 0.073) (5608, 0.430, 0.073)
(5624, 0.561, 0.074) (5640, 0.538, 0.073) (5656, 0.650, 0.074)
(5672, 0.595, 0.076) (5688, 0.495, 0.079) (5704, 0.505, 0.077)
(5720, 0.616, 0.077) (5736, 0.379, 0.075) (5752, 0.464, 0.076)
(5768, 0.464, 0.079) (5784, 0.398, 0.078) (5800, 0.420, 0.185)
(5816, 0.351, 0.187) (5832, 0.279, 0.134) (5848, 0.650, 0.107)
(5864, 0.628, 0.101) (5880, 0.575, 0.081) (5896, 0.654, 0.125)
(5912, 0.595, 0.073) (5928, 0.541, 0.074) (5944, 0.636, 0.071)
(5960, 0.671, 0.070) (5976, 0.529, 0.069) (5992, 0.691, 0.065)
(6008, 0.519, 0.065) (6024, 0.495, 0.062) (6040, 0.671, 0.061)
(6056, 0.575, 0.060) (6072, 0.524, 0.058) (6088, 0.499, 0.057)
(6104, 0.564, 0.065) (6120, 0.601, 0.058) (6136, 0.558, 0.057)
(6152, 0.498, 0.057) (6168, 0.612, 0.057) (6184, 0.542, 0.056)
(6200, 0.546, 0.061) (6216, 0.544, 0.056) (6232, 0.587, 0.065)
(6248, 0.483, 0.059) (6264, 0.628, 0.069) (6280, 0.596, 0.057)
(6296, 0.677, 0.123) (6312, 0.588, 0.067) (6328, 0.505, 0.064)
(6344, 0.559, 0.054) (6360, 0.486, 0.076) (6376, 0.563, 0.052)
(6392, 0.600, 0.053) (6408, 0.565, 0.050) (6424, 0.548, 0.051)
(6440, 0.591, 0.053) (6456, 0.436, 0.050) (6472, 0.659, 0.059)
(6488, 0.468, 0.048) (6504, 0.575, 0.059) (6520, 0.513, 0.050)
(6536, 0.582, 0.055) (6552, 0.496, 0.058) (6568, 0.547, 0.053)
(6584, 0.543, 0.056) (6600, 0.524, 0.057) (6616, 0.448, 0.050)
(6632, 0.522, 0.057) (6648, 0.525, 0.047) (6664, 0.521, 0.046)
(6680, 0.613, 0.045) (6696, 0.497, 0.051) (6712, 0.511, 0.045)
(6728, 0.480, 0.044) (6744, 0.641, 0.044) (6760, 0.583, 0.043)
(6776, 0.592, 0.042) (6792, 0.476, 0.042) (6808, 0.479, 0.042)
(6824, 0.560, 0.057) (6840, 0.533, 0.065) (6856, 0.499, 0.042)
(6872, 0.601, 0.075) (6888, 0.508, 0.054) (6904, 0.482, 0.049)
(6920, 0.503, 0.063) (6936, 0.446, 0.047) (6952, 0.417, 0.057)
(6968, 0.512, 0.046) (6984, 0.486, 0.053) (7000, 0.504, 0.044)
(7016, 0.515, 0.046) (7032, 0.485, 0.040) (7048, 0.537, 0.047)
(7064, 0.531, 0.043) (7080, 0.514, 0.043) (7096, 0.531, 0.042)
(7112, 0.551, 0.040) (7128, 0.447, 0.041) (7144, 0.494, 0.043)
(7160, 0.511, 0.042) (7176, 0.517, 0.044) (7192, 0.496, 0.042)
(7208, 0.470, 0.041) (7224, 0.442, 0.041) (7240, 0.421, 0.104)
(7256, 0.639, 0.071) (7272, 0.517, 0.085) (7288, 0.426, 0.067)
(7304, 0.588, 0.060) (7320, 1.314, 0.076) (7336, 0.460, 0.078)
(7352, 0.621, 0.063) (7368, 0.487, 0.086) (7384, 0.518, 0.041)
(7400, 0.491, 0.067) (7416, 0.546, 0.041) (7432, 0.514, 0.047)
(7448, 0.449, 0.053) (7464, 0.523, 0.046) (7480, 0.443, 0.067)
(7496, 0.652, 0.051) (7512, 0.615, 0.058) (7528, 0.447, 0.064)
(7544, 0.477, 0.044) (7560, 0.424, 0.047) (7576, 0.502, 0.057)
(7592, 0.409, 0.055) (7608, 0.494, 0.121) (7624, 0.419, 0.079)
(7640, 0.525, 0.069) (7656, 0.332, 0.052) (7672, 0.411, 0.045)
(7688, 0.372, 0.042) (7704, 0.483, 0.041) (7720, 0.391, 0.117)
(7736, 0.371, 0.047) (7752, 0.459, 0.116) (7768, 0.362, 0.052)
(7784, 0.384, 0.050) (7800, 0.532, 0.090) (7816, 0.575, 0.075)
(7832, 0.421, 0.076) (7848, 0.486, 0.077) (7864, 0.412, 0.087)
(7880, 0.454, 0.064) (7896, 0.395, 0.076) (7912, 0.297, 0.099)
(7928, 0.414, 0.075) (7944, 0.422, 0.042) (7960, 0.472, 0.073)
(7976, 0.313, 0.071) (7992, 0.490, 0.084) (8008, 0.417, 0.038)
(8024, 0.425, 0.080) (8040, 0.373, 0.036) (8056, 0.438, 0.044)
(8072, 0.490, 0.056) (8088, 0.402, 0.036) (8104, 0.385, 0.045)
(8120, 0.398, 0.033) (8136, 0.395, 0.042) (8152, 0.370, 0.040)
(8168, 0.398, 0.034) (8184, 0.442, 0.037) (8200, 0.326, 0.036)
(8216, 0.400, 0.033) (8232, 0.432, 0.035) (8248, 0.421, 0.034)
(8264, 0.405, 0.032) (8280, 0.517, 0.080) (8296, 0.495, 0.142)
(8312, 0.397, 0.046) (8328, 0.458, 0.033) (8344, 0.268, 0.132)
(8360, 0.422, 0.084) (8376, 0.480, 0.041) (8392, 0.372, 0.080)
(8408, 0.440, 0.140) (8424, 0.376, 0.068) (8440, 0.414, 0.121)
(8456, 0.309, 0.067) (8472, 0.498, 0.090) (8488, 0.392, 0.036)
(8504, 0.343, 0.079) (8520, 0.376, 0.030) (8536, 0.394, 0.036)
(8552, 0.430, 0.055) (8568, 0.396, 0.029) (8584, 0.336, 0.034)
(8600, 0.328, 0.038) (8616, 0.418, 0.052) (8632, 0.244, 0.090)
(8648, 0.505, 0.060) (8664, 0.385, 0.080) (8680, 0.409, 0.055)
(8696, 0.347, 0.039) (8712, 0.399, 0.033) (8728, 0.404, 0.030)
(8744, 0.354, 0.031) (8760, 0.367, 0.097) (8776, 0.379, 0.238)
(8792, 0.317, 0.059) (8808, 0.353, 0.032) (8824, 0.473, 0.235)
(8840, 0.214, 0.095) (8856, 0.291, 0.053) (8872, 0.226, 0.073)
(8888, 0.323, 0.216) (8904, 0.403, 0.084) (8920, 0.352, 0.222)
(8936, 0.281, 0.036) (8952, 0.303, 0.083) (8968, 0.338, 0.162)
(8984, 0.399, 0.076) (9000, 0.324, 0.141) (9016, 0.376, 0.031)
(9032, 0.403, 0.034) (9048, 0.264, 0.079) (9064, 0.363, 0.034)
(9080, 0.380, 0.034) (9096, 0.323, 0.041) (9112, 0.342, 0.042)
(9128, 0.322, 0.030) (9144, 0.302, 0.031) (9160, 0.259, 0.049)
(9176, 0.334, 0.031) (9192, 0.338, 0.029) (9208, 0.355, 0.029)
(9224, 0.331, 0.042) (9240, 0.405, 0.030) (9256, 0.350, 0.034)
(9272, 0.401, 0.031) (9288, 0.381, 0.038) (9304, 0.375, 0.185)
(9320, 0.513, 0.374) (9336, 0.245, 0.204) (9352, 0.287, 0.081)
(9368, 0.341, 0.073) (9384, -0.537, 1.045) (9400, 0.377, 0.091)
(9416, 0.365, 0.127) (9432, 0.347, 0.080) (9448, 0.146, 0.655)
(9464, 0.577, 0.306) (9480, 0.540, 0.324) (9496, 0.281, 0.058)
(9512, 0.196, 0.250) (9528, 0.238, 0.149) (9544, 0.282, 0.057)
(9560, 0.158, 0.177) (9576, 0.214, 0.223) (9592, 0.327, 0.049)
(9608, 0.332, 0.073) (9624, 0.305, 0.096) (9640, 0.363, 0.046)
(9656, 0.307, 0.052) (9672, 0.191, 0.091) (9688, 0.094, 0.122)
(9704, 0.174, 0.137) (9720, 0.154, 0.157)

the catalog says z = 0.116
